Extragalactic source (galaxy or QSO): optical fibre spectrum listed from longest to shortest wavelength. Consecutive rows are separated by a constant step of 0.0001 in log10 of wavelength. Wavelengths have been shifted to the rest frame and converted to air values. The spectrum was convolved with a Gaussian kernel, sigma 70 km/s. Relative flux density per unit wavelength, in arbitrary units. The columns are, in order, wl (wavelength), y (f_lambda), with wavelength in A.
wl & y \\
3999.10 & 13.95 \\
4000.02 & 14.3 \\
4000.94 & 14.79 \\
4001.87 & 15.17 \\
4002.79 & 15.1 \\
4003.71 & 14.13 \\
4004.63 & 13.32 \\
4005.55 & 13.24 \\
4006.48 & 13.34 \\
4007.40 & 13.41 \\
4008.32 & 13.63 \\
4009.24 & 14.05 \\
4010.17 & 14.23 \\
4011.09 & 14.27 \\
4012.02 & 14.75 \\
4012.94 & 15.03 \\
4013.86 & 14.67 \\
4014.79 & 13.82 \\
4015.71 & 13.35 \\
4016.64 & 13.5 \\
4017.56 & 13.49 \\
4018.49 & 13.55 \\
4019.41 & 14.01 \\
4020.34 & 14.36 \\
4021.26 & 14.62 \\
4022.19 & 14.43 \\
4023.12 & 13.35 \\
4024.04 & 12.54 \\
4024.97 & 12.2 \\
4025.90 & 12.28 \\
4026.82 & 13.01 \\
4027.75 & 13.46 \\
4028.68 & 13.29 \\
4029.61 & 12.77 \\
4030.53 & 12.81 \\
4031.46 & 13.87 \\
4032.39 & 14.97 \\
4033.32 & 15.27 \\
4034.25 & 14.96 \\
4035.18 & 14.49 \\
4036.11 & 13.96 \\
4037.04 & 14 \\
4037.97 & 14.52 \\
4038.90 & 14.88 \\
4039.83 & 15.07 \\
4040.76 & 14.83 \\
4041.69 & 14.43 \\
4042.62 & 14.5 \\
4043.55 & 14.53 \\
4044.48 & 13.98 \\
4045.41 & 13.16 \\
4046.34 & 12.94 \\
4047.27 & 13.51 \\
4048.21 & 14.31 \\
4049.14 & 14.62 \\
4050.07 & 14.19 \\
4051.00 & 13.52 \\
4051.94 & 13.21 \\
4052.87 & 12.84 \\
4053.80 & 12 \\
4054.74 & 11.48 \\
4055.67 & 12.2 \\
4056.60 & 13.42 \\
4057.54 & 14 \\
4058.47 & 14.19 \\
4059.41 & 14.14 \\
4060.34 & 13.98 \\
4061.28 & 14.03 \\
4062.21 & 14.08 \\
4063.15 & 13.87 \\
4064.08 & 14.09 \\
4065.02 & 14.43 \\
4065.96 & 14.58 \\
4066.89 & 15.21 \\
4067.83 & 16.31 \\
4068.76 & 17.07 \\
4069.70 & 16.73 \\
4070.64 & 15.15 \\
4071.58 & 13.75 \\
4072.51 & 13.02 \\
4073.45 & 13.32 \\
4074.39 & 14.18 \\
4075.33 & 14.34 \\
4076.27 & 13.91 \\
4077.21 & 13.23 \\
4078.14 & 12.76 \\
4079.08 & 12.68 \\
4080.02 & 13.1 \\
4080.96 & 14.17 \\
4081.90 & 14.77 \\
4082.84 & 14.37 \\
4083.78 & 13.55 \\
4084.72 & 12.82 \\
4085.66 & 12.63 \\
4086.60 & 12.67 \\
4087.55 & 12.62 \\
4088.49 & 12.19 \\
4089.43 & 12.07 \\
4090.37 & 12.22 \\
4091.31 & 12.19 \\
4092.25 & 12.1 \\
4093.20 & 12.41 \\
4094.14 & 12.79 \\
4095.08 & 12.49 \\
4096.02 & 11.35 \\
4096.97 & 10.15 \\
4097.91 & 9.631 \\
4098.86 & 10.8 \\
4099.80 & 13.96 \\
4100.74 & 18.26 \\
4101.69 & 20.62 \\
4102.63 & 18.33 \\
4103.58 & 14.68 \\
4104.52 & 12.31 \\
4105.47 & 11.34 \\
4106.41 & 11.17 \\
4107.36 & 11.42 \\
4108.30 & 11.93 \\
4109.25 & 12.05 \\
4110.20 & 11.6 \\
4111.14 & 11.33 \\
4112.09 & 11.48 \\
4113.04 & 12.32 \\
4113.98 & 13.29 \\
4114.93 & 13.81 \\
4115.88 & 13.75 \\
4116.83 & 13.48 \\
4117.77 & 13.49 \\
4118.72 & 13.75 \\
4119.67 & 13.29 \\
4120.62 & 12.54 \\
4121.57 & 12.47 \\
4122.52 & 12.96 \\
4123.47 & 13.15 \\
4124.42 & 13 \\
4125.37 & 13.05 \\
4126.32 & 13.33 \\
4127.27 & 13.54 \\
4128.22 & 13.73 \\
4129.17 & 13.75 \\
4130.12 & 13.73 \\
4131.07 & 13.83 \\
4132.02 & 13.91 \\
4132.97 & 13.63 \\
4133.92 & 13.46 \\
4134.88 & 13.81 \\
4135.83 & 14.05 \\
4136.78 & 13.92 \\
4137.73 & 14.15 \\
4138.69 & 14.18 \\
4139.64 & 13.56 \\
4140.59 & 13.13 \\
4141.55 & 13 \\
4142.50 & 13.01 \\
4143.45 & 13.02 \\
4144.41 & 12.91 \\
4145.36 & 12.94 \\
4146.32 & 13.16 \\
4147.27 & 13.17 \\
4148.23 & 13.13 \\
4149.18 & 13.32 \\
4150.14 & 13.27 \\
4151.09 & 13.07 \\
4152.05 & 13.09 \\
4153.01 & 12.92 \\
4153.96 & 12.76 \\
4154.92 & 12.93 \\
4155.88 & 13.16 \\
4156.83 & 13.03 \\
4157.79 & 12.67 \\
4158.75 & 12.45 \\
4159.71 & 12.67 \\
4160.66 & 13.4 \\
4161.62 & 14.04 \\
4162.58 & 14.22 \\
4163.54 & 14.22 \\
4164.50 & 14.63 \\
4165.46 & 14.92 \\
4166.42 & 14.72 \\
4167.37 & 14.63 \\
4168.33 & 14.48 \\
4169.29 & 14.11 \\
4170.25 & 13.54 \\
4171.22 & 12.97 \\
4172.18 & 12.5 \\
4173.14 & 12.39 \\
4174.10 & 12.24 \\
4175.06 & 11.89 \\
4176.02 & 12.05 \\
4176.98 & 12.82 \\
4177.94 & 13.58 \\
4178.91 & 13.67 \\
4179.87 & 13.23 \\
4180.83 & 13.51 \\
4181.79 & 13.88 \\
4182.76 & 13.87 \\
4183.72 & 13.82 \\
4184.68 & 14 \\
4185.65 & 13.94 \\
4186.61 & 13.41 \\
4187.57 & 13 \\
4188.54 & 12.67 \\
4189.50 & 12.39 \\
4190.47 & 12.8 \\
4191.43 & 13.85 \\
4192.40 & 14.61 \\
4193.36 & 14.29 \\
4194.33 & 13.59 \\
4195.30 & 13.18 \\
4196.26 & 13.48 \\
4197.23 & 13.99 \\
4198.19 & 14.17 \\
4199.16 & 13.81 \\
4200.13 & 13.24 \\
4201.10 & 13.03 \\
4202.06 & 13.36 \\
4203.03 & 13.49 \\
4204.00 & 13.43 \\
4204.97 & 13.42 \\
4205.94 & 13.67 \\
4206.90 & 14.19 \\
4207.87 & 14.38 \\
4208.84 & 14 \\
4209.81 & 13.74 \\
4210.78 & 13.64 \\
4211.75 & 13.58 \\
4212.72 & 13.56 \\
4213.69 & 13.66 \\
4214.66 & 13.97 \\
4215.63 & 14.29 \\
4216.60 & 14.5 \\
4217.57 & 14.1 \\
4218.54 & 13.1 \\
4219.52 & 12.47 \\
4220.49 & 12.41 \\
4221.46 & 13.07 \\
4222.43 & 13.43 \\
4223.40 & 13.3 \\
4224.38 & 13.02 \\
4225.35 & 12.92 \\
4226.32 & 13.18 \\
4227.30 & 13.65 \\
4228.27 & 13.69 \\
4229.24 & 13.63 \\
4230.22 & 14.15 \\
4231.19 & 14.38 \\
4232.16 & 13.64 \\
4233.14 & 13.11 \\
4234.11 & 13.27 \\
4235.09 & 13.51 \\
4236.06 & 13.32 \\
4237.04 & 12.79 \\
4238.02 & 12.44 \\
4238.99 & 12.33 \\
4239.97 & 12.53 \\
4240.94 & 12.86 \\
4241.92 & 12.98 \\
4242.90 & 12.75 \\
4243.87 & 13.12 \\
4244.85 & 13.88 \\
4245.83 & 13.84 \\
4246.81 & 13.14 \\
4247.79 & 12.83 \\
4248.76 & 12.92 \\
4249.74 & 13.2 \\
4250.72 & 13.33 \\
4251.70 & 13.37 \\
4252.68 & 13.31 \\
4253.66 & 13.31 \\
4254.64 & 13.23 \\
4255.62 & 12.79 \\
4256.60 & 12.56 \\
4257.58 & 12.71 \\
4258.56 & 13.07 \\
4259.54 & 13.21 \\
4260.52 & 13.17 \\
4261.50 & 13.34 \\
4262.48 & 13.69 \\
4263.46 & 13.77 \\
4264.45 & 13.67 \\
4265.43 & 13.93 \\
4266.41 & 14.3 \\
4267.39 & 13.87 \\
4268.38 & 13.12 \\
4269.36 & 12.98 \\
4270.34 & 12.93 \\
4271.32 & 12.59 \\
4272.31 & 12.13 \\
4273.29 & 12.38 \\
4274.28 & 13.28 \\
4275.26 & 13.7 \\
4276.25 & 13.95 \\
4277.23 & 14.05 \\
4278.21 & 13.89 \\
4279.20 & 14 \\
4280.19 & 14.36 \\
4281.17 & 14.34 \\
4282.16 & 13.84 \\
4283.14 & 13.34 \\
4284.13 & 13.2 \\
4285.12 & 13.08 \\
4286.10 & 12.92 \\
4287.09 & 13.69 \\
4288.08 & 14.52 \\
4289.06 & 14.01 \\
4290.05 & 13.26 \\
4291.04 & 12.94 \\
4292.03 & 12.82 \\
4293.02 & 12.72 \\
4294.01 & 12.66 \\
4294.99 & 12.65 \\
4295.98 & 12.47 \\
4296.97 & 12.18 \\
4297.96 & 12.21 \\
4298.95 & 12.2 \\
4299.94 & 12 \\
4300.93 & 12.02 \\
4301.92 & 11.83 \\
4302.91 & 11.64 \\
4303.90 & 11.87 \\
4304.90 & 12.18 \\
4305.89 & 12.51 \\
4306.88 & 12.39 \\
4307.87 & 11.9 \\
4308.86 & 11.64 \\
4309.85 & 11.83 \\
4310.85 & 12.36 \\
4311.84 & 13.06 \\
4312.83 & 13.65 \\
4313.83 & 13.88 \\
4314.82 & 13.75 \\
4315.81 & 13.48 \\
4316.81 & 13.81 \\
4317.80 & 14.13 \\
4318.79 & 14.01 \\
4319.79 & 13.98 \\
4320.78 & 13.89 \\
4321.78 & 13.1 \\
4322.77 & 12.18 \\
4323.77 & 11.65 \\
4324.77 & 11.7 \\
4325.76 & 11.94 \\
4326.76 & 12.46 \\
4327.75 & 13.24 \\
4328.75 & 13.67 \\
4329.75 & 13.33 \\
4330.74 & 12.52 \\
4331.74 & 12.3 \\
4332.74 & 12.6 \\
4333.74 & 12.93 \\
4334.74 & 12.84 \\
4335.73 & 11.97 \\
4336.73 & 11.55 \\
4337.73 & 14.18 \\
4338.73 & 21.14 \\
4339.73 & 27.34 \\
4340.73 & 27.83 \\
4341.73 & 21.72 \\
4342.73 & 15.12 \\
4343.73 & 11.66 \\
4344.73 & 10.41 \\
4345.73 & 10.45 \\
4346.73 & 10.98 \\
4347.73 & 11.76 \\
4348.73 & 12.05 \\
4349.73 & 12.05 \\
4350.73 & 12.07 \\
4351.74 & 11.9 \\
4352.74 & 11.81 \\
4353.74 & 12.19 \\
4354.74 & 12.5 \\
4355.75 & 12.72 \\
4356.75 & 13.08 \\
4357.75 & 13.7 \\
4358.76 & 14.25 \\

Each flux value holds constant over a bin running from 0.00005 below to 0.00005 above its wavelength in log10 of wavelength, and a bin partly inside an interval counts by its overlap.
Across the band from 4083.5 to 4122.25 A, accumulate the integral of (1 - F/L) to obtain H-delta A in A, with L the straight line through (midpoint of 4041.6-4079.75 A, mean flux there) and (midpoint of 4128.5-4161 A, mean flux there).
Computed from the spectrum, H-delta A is 2.2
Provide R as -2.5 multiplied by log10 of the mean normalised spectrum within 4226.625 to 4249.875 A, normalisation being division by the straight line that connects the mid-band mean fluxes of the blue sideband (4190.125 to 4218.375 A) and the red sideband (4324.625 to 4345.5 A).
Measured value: 0.06 mag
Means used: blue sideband 13.8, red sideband 14.9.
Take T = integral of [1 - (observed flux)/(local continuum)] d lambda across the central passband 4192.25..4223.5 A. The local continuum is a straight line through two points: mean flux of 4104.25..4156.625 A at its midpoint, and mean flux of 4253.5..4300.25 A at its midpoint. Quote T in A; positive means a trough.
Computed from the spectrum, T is -1.2 A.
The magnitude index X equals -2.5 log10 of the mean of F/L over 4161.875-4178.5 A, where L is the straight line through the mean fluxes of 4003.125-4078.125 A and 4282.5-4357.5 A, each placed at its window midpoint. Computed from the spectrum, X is 0.01 mag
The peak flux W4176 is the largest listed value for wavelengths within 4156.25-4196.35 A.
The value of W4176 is 14.92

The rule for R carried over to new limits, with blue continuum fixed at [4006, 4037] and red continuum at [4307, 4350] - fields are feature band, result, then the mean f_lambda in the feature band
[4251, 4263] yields 0.05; 13.2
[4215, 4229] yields 0.03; 13.4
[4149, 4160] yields 0.07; 12.9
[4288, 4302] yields 0.09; 12.7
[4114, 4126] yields 0.05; 13.2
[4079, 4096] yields 0.08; 12.8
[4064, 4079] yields -0.05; 14.5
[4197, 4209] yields 0.01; 13.7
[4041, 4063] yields 0.01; 13.6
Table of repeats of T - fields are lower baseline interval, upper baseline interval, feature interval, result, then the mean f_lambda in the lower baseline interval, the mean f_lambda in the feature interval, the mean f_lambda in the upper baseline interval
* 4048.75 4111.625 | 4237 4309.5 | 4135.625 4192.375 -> -0.43 A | 13.4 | 13.4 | 13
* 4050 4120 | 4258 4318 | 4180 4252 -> -1.39 A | 13.4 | 13.4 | 13.1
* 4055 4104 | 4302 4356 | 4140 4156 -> 0.71 A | 13.8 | 13.1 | 13.4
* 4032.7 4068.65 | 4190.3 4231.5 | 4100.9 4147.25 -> 1.66 A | 14.1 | 13.4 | 13.6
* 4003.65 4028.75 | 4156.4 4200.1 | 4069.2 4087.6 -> -0.14 A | 13.7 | 13.7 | 13.5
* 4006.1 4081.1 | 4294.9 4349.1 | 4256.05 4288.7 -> 0.19 A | 13.9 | 13.4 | 13.4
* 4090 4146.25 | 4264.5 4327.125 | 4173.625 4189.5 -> -0.12 A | 13.1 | 13.2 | 13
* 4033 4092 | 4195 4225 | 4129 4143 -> 0.04 A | 13.9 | 13.7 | 13.6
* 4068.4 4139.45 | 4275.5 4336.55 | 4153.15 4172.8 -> -0.56 A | 13.3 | 13.6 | 12.9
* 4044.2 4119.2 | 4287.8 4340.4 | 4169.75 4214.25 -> -0.31 A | 13.4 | 13.4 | 13.2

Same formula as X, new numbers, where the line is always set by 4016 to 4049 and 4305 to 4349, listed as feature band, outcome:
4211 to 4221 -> 0.02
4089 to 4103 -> 0.05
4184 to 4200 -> 0.02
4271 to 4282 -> 0.02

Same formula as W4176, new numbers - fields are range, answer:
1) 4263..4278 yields 14.3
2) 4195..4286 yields 14.5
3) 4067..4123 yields 20.62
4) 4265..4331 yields 14.52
